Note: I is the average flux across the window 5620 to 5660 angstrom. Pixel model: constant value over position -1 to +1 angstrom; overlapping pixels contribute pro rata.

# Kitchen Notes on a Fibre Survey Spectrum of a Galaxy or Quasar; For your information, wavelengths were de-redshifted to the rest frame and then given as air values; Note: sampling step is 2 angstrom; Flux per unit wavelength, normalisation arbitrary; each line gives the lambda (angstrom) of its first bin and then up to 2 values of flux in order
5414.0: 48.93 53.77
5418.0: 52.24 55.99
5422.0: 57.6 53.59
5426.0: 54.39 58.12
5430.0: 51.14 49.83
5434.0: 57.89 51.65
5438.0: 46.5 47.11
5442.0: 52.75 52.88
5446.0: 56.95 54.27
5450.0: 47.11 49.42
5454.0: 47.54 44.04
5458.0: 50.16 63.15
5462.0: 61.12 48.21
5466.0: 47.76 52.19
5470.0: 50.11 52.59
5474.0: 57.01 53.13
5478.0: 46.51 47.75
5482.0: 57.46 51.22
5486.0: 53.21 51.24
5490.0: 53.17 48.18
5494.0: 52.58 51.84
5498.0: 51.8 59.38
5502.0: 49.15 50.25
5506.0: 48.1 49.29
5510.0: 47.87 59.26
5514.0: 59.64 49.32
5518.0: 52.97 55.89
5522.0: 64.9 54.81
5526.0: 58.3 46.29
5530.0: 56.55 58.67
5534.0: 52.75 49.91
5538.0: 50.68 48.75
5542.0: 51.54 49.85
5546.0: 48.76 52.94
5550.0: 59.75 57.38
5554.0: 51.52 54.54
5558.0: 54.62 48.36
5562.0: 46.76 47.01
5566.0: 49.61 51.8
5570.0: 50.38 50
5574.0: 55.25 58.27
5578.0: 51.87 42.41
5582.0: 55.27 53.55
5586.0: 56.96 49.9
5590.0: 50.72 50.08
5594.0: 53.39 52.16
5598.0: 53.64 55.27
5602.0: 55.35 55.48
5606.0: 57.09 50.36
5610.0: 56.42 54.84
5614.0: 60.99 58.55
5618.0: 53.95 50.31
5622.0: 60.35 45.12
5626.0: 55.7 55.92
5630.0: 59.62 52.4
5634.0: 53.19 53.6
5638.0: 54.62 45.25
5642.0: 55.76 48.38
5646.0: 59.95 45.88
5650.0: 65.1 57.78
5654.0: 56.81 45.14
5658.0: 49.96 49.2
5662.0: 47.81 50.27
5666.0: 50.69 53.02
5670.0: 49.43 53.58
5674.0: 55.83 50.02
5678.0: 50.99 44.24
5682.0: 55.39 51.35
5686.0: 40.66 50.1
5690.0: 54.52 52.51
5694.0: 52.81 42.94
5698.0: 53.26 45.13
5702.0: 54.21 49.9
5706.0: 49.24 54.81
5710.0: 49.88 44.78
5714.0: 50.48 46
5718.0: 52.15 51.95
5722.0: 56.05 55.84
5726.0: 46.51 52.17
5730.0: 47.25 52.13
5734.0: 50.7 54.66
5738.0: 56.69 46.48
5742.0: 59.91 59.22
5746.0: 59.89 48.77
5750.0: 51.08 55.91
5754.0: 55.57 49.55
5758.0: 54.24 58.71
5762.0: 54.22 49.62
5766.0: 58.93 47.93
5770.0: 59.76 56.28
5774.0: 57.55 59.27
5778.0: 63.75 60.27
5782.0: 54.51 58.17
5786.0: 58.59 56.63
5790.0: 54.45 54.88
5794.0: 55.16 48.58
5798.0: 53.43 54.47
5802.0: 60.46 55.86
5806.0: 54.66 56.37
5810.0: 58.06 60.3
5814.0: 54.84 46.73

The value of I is 53.5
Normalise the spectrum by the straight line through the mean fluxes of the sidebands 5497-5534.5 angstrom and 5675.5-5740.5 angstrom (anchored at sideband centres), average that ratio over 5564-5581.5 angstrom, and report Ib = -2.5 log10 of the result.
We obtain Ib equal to 0.04 mag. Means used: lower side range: 54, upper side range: 50.5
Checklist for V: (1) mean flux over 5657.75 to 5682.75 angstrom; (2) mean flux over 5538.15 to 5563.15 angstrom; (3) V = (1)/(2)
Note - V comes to 1.0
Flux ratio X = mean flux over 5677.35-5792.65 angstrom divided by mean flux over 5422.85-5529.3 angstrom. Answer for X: 1.01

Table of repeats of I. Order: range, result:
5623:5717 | 51.3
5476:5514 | 51.8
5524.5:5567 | 52.2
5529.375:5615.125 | 52.8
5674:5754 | 51.4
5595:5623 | 55.3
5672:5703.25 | 50.4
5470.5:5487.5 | 52.3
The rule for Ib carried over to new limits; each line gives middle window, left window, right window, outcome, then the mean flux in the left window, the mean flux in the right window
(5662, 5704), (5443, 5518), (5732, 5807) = 0.08 mag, 52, 55.3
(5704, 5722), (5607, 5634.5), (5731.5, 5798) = 0.10 mag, 54.9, 55.2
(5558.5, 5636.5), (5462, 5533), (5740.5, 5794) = 0.02 mag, 52.9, 56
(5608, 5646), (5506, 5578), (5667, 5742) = -0.05 mag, 52.9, 50.9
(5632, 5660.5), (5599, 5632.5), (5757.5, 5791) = 0.05 mag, 55.2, 56.7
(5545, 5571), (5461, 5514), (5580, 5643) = 0.03 mag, 52.1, 53.9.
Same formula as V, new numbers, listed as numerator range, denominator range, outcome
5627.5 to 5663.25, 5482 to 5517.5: 1.02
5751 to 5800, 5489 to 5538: 1.04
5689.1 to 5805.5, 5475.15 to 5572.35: 1.02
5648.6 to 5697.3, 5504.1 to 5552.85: 0.96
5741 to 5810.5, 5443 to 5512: 1.08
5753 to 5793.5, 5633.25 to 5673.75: 1.07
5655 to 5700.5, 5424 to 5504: 0.96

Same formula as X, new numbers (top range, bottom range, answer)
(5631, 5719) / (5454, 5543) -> 0.97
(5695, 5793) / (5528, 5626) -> 1.01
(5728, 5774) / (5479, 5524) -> 1.02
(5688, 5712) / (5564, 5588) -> 0.97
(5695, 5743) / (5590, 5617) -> 0.93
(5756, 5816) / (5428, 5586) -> 1.07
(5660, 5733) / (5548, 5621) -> 0.95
